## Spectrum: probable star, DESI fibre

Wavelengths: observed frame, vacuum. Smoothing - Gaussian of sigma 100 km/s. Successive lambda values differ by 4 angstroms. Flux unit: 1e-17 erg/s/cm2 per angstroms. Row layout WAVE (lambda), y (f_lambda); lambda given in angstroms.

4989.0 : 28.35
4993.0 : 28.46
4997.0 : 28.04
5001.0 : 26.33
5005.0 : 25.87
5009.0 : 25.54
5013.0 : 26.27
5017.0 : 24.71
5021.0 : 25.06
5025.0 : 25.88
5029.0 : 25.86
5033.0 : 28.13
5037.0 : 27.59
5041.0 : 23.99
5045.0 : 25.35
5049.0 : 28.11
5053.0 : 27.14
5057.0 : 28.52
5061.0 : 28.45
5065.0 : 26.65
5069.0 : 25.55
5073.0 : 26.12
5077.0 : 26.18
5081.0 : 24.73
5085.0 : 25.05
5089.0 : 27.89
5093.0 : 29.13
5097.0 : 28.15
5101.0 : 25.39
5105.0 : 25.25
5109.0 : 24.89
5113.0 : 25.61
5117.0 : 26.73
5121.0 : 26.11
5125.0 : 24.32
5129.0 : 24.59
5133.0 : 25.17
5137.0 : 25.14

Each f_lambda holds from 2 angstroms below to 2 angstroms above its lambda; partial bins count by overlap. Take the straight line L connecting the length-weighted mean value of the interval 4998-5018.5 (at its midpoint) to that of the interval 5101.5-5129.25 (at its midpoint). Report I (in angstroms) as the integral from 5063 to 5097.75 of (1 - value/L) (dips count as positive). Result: -1.3 angstroms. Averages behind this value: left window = 25.9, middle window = 26.5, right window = 25.4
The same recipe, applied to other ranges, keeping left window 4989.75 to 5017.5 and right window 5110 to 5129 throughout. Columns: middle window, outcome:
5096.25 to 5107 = -0.14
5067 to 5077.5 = 0.03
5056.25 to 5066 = -0.68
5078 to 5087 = 0.30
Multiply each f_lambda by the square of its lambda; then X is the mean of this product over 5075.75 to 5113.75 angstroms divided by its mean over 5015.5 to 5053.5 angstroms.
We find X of 1.03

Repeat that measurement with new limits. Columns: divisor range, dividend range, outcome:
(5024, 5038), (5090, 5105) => 1.04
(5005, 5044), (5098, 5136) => 1.02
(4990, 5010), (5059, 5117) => 1.01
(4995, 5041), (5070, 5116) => 1.03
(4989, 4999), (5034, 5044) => 0.94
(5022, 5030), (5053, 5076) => 1.06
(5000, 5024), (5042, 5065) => 1.08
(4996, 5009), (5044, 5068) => 1.06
